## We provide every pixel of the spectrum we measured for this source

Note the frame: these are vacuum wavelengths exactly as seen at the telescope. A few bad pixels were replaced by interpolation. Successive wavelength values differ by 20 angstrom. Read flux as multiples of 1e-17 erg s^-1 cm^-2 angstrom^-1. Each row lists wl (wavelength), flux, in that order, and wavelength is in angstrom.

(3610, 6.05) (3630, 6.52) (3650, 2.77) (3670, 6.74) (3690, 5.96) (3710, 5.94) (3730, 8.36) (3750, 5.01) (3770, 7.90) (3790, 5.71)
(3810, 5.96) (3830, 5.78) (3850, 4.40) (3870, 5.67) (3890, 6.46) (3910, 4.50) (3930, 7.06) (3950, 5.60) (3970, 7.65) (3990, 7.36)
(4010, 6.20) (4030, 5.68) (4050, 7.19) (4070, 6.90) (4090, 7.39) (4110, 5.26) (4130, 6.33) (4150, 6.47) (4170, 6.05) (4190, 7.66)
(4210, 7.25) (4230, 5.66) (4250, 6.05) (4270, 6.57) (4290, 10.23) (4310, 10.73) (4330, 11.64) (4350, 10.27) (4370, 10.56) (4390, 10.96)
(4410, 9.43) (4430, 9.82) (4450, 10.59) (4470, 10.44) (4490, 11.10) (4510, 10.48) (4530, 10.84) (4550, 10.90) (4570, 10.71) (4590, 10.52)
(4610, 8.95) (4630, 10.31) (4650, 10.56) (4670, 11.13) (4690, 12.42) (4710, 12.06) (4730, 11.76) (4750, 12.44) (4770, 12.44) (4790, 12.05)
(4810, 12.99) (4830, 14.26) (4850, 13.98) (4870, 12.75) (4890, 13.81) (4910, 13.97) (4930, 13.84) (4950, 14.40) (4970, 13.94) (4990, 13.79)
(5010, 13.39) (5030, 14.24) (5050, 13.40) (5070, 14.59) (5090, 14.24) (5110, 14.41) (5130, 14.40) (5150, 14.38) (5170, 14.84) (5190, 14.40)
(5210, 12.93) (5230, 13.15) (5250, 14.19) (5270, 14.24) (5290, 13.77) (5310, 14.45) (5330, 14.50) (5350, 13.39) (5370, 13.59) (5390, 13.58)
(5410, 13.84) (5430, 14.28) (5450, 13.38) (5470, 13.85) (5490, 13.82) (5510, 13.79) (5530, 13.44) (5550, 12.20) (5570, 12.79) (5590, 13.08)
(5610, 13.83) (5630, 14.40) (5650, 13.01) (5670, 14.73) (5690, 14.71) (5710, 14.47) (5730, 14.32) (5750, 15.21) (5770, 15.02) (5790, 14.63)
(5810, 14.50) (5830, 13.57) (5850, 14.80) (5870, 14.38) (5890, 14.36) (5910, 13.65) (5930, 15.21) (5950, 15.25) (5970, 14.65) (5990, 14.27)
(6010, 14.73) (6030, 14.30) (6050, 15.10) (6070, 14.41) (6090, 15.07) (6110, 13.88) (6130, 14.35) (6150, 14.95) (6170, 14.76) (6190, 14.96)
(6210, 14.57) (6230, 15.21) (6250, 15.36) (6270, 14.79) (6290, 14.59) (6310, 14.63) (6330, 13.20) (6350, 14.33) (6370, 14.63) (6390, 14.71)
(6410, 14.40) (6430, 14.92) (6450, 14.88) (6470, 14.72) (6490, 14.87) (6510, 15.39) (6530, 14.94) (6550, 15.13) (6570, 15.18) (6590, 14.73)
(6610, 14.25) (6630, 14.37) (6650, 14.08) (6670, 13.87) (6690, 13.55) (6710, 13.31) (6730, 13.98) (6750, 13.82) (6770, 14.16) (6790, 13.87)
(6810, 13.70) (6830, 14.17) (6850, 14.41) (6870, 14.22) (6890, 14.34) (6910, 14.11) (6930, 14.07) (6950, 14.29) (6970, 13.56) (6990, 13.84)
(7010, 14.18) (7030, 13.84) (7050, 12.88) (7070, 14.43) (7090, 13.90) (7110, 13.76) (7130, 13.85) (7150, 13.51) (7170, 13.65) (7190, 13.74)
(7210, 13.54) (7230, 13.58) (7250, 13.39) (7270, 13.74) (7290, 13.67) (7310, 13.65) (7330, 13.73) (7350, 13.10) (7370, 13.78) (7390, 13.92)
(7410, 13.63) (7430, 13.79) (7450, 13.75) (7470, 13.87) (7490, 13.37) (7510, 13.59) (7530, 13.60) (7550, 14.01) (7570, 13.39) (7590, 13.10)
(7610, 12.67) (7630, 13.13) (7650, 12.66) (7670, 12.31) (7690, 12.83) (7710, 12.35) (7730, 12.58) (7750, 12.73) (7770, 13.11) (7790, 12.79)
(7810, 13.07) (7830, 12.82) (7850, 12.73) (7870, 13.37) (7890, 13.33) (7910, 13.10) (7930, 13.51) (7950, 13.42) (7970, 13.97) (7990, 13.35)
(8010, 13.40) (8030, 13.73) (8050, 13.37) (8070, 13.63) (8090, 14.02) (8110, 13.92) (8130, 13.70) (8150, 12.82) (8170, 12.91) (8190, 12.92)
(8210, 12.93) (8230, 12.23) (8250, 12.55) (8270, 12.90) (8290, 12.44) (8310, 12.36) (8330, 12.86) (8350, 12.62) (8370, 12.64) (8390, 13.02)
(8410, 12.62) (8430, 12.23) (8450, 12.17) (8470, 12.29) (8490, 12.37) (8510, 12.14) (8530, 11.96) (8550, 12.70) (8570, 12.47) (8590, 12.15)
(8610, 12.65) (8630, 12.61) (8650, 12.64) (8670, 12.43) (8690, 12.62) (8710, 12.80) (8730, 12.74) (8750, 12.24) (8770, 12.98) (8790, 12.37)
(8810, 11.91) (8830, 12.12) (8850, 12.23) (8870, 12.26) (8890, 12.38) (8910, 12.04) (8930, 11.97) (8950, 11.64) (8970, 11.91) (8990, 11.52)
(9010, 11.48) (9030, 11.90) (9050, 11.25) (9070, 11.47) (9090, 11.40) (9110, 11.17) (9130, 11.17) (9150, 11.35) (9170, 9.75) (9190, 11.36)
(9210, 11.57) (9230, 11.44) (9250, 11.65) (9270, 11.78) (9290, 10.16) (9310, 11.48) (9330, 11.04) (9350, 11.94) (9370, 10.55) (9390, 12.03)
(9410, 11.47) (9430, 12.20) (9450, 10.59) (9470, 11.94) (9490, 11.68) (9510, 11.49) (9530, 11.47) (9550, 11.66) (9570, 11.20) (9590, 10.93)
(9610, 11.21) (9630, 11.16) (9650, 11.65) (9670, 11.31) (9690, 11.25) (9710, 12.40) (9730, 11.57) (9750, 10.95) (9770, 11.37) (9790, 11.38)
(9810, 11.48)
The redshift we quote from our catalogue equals 0.073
